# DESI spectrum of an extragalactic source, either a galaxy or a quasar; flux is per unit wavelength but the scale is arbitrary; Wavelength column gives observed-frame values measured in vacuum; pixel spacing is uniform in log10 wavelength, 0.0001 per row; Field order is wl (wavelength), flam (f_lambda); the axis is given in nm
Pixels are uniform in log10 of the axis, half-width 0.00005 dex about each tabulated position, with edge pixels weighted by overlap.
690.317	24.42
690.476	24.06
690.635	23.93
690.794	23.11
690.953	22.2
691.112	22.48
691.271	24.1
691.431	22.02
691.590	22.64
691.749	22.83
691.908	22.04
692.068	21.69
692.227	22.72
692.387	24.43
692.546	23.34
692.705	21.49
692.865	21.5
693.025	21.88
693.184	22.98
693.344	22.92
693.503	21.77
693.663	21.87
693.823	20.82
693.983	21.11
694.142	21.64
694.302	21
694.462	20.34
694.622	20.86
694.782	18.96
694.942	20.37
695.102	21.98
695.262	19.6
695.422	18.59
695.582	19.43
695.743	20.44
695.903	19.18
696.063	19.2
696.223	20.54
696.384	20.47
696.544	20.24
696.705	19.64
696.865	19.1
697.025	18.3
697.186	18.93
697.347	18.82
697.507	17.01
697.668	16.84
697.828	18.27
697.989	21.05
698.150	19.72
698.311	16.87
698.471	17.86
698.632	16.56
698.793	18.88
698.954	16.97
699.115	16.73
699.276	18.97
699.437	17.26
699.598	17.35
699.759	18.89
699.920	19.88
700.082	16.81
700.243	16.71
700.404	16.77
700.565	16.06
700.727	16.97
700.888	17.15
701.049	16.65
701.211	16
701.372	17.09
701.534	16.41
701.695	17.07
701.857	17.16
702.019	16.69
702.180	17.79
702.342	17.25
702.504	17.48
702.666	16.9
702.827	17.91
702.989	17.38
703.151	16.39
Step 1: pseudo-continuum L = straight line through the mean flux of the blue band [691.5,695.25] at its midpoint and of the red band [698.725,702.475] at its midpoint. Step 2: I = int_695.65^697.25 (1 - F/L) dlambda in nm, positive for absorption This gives 0.02 nm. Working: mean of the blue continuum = 21.8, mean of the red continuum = 17.3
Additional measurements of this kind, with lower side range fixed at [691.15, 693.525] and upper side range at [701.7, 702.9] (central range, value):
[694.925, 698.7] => 0.205 nm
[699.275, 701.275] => 0.118 nm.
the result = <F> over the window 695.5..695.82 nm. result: 19.9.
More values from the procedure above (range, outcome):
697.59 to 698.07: 18.7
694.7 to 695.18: 20.4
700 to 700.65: 16.6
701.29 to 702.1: 16.9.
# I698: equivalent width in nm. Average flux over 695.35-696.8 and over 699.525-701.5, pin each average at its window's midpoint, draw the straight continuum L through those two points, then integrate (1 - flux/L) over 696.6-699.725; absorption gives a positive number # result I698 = 0.06 nm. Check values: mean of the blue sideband 19.7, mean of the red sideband 17.2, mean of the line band 18.2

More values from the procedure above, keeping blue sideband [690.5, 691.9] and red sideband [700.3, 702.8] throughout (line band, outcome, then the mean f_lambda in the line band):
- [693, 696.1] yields 0.036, 20.8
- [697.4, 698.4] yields 0.038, 18.3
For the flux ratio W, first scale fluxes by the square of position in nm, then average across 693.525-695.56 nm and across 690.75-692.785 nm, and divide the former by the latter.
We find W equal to 0.91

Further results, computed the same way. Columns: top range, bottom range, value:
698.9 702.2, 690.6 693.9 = 0.78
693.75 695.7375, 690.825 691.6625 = 0.91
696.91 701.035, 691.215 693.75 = 0.81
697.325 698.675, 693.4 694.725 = 0.87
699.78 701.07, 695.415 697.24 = 0.89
